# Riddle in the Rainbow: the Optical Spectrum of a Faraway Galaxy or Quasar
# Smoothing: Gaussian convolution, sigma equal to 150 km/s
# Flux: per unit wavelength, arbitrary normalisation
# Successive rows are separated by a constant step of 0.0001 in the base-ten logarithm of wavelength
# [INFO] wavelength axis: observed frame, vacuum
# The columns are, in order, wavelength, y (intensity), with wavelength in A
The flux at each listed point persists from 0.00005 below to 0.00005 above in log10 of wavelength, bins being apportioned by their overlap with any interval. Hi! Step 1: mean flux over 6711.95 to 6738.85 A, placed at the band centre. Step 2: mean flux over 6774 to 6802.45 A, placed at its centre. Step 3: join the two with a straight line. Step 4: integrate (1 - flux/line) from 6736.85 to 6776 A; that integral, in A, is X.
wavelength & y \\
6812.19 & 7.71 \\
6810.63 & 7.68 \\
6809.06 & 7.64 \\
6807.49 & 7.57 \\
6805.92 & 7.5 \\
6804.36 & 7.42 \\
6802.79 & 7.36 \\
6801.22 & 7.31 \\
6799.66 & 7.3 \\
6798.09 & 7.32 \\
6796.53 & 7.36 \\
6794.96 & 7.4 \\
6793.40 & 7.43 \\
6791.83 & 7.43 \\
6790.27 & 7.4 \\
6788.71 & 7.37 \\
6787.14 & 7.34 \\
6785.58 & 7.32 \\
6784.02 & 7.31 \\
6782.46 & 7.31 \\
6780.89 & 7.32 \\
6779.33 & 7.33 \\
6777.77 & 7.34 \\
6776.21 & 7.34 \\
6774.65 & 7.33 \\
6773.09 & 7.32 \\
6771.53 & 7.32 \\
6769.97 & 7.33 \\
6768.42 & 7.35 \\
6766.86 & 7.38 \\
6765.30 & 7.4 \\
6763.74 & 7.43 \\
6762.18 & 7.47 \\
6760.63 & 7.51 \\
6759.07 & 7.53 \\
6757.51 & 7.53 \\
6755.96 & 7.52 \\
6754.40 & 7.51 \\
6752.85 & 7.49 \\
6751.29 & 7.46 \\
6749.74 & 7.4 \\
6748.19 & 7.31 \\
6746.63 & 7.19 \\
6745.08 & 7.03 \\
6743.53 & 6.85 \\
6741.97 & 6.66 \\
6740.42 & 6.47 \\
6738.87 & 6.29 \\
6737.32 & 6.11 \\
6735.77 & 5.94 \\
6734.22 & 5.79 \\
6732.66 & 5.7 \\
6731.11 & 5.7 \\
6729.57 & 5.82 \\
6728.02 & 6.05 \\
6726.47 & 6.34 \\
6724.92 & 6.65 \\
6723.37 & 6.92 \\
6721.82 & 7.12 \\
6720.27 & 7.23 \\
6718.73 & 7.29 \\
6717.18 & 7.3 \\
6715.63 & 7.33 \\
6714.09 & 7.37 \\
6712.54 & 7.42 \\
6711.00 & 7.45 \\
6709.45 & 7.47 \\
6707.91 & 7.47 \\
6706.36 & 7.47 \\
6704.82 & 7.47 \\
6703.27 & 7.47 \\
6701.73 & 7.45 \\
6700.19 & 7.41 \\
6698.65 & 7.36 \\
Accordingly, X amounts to -1.5 A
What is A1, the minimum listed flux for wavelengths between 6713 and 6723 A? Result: 7.12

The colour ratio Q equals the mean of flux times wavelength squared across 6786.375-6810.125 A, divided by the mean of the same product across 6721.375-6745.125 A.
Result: 1.20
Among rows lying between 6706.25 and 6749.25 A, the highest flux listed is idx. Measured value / 7.47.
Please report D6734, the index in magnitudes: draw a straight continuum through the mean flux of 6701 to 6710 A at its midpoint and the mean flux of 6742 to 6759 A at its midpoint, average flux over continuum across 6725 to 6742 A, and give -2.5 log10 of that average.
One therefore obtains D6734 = 0.209 mag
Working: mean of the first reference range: 7.47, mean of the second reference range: 7.31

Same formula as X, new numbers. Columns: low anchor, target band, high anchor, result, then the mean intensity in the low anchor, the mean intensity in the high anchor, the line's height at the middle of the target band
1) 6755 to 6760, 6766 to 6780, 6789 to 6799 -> 0.2 A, 7.52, 7.39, 7.46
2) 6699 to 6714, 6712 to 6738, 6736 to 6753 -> 2.2 A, 7.45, 6.88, 7.17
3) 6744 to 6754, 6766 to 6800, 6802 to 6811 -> 0.4 A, 7.31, 7.52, 7.43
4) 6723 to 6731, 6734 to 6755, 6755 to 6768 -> 0.1 A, 6.28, 7.46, 6.88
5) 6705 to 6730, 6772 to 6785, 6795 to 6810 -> 0.0 A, 7.07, 7.42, 7.32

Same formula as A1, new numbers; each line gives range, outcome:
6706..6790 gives 5.7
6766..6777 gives 7.32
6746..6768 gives 7.19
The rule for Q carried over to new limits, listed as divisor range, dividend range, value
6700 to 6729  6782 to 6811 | 1.06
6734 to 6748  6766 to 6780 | 1.13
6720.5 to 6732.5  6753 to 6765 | 1.19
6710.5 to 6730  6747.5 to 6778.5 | 1.08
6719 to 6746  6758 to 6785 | 1.16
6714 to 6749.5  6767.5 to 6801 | 1.13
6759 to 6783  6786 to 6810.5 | 1.01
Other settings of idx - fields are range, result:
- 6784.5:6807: 7.5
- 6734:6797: 7.53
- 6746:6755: 7.51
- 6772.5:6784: 7.34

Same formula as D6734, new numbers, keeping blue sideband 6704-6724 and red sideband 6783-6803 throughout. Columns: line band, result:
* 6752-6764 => -0.02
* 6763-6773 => 0.00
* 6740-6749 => 0.06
